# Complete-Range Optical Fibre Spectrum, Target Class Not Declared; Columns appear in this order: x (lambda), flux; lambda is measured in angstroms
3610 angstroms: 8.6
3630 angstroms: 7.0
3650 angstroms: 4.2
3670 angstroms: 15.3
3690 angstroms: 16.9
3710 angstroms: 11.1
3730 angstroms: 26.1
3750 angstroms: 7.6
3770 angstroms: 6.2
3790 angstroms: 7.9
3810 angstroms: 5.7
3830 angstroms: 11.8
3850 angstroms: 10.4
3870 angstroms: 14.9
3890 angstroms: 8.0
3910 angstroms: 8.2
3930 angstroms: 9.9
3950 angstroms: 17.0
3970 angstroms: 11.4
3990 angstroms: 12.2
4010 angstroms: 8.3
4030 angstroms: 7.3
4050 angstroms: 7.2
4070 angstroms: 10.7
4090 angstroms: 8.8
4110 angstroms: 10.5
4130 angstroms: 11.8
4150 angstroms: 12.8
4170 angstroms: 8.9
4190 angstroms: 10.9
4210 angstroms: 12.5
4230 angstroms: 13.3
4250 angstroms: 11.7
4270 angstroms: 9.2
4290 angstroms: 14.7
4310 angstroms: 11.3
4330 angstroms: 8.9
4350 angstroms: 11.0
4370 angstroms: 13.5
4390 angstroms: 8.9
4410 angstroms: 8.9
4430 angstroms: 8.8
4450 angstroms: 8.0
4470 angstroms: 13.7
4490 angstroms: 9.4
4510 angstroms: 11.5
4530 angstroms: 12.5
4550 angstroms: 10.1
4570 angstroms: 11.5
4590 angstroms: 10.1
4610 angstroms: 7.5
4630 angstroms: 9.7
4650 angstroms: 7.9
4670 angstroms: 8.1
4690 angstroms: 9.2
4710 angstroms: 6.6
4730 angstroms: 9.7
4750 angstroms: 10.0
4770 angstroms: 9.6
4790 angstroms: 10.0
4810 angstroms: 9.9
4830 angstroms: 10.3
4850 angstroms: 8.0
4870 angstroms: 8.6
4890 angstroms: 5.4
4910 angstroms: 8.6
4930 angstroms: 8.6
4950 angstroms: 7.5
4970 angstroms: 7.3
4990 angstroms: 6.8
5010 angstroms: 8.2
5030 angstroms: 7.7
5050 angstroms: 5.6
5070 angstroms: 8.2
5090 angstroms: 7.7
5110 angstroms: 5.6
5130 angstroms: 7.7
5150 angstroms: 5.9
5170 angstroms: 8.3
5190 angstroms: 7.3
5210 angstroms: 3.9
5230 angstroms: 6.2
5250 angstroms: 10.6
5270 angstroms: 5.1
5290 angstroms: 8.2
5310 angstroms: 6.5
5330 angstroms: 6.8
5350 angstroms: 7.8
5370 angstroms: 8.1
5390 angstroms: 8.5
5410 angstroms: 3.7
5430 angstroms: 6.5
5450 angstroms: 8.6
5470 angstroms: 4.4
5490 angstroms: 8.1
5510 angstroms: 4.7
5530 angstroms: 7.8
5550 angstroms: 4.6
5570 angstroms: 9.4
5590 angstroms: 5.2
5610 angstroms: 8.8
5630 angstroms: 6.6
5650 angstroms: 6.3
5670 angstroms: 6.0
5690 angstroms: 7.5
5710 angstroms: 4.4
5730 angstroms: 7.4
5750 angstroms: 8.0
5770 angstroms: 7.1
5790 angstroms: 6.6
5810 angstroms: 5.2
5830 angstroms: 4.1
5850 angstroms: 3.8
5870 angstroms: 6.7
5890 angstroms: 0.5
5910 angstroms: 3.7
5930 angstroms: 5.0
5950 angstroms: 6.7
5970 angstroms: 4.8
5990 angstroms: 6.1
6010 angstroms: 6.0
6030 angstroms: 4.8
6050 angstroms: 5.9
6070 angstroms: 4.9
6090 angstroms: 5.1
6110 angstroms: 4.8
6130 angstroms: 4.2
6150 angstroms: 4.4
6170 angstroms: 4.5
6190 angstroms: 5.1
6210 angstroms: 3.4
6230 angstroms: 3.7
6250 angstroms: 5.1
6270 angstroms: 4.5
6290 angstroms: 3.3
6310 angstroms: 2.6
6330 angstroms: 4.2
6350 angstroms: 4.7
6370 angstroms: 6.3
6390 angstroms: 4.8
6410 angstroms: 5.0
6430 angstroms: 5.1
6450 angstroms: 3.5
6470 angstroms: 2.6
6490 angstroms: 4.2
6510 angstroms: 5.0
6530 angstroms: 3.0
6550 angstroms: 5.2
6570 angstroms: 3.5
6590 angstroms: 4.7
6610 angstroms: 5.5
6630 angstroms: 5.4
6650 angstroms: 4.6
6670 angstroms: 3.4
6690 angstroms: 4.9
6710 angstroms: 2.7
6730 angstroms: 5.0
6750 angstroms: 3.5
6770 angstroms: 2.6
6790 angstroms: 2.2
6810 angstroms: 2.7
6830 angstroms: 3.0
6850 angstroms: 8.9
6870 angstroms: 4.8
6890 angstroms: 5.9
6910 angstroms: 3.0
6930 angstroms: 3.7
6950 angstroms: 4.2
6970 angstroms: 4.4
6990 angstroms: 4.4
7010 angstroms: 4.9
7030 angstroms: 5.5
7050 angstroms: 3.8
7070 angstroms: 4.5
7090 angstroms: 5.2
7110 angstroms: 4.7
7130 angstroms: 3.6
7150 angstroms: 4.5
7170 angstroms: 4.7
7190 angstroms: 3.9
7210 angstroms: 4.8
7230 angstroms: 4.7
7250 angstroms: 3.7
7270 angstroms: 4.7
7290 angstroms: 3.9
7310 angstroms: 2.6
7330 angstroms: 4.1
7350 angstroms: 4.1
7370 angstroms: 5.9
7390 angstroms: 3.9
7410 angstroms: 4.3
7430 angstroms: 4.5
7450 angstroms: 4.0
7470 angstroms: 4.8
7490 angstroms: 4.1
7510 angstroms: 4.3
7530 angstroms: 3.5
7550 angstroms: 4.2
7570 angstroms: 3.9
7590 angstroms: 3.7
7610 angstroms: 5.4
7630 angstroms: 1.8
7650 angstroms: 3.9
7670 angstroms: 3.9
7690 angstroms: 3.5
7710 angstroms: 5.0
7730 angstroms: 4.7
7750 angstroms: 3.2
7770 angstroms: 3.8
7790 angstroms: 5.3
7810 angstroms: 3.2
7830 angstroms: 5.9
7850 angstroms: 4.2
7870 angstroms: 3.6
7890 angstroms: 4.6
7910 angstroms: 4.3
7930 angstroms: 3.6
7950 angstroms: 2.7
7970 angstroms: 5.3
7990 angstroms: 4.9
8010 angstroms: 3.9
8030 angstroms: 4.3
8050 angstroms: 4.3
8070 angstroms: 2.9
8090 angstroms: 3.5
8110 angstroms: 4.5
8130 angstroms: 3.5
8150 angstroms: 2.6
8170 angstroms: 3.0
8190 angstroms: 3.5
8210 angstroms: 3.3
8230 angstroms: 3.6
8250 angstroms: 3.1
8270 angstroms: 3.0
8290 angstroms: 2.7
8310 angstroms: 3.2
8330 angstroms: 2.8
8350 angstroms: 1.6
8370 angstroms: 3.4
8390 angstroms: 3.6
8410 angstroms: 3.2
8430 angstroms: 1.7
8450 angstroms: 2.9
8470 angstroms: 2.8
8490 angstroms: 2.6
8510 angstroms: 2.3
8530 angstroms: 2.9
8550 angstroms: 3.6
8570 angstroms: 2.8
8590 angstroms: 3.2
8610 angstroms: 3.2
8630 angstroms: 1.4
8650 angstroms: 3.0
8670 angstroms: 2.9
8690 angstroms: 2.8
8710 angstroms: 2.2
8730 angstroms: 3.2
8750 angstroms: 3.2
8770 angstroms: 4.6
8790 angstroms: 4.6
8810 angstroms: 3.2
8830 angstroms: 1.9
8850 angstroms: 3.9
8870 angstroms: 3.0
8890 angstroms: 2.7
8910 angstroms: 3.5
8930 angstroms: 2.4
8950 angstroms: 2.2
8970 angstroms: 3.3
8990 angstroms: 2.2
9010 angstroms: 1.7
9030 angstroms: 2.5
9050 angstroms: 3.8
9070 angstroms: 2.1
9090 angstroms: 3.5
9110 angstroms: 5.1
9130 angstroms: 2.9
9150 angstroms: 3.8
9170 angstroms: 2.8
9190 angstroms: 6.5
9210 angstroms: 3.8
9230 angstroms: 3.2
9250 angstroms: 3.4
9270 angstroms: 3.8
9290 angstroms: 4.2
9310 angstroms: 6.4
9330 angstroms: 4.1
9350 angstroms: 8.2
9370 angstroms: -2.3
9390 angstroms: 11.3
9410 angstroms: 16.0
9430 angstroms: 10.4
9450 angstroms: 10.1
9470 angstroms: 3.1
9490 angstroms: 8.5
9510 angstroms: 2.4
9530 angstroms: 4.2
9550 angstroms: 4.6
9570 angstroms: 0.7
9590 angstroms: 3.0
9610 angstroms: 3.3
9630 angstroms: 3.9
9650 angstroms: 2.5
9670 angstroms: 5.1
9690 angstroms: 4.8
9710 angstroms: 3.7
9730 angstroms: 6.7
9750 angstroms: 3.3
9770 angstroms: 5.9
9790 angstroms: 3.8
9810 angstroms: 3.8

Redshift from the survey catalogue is 1.526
